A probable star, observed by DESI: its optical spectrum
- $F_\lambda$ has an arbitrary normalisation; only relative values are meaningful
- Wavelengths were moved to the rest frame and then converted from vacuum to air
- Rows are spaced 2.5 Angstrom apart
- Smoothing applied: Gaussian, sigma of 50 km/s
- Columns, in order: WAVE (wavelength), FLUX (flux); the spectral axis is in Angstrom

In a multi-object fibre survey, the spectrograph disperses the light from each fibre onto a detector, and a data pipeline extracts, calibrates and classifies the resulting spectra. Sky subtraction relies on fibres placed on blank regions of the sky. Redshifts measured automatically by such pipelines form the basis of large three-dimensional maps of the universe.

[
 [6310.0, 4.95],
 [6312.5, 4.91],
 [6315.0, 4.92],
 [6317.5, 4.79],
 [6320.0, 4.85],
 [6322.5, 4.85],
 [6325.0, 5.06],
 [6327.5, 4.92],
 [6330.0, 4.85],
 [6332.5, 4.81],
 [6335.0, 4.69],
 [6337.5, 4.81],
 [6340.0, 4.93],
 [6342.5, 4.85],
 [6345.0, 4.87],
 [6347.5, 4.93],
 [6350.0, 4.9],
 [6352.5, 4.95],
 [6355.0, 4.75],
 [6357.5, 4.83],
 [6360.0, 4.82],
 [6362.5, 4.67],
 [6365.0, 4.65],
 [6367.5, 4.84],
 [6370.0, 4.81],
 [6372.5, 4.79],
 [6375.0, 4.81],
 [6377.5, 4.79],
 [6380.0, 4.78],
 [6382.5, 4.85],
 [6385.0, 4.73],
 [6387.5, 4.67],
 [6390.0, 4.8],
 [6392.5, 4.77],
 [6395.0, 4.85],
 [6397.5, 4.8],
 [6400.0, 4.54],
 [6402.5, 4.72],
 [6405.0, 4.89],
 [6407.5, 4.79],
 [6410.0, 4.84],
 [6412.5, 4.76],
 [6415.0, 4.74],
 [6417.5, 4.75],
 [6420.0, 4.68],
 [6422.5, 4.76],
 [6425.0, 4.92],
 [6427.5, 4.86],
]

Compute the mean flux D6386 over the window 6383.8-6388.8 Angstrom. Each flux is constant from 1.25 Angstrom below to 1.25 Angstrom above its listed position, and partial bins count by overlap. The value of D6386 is 4.7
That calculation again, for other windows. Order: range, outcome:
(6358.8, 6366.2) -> 4.71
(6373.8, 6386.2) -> 4.79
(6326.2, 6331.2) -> 4.89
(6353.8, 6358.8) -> 4.79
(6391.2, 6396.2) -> 4.81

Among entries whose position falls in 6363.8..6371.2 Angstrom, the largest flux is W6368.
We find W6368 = 4.84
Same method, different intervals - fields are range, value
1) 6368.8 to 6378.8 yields 4.81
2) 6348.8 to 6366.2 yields 4.95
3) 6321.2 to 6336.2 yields 5.06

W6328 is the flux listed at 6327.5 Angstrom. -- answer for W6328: 4.92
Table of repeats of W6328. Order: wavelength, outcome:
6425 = 4.92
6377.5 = 4.79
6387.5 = 4.67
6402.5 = 4.72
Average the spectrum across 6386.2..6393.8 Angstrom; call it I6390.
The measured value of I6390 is 4.75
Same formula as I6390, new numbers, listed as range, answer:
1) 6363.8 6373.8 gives 4.77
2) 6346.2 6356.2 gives 4.88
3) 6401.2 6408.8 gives 4.8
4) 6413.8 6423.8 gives 4.73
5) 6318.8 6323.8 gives 4.85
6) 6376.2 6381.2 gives 4.79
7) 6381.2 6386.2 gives 4.79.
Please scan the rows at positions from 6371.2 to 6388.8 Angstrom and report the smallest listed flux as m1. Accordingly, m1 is 4.67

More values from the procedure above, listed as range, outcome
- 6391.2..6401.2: 4.54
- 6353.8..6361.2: 4.75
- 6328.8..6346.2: 4.69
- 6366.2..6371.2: 4.81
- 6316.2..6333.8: 4.79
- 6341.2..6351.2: 4.85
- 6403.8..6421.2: 4.68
